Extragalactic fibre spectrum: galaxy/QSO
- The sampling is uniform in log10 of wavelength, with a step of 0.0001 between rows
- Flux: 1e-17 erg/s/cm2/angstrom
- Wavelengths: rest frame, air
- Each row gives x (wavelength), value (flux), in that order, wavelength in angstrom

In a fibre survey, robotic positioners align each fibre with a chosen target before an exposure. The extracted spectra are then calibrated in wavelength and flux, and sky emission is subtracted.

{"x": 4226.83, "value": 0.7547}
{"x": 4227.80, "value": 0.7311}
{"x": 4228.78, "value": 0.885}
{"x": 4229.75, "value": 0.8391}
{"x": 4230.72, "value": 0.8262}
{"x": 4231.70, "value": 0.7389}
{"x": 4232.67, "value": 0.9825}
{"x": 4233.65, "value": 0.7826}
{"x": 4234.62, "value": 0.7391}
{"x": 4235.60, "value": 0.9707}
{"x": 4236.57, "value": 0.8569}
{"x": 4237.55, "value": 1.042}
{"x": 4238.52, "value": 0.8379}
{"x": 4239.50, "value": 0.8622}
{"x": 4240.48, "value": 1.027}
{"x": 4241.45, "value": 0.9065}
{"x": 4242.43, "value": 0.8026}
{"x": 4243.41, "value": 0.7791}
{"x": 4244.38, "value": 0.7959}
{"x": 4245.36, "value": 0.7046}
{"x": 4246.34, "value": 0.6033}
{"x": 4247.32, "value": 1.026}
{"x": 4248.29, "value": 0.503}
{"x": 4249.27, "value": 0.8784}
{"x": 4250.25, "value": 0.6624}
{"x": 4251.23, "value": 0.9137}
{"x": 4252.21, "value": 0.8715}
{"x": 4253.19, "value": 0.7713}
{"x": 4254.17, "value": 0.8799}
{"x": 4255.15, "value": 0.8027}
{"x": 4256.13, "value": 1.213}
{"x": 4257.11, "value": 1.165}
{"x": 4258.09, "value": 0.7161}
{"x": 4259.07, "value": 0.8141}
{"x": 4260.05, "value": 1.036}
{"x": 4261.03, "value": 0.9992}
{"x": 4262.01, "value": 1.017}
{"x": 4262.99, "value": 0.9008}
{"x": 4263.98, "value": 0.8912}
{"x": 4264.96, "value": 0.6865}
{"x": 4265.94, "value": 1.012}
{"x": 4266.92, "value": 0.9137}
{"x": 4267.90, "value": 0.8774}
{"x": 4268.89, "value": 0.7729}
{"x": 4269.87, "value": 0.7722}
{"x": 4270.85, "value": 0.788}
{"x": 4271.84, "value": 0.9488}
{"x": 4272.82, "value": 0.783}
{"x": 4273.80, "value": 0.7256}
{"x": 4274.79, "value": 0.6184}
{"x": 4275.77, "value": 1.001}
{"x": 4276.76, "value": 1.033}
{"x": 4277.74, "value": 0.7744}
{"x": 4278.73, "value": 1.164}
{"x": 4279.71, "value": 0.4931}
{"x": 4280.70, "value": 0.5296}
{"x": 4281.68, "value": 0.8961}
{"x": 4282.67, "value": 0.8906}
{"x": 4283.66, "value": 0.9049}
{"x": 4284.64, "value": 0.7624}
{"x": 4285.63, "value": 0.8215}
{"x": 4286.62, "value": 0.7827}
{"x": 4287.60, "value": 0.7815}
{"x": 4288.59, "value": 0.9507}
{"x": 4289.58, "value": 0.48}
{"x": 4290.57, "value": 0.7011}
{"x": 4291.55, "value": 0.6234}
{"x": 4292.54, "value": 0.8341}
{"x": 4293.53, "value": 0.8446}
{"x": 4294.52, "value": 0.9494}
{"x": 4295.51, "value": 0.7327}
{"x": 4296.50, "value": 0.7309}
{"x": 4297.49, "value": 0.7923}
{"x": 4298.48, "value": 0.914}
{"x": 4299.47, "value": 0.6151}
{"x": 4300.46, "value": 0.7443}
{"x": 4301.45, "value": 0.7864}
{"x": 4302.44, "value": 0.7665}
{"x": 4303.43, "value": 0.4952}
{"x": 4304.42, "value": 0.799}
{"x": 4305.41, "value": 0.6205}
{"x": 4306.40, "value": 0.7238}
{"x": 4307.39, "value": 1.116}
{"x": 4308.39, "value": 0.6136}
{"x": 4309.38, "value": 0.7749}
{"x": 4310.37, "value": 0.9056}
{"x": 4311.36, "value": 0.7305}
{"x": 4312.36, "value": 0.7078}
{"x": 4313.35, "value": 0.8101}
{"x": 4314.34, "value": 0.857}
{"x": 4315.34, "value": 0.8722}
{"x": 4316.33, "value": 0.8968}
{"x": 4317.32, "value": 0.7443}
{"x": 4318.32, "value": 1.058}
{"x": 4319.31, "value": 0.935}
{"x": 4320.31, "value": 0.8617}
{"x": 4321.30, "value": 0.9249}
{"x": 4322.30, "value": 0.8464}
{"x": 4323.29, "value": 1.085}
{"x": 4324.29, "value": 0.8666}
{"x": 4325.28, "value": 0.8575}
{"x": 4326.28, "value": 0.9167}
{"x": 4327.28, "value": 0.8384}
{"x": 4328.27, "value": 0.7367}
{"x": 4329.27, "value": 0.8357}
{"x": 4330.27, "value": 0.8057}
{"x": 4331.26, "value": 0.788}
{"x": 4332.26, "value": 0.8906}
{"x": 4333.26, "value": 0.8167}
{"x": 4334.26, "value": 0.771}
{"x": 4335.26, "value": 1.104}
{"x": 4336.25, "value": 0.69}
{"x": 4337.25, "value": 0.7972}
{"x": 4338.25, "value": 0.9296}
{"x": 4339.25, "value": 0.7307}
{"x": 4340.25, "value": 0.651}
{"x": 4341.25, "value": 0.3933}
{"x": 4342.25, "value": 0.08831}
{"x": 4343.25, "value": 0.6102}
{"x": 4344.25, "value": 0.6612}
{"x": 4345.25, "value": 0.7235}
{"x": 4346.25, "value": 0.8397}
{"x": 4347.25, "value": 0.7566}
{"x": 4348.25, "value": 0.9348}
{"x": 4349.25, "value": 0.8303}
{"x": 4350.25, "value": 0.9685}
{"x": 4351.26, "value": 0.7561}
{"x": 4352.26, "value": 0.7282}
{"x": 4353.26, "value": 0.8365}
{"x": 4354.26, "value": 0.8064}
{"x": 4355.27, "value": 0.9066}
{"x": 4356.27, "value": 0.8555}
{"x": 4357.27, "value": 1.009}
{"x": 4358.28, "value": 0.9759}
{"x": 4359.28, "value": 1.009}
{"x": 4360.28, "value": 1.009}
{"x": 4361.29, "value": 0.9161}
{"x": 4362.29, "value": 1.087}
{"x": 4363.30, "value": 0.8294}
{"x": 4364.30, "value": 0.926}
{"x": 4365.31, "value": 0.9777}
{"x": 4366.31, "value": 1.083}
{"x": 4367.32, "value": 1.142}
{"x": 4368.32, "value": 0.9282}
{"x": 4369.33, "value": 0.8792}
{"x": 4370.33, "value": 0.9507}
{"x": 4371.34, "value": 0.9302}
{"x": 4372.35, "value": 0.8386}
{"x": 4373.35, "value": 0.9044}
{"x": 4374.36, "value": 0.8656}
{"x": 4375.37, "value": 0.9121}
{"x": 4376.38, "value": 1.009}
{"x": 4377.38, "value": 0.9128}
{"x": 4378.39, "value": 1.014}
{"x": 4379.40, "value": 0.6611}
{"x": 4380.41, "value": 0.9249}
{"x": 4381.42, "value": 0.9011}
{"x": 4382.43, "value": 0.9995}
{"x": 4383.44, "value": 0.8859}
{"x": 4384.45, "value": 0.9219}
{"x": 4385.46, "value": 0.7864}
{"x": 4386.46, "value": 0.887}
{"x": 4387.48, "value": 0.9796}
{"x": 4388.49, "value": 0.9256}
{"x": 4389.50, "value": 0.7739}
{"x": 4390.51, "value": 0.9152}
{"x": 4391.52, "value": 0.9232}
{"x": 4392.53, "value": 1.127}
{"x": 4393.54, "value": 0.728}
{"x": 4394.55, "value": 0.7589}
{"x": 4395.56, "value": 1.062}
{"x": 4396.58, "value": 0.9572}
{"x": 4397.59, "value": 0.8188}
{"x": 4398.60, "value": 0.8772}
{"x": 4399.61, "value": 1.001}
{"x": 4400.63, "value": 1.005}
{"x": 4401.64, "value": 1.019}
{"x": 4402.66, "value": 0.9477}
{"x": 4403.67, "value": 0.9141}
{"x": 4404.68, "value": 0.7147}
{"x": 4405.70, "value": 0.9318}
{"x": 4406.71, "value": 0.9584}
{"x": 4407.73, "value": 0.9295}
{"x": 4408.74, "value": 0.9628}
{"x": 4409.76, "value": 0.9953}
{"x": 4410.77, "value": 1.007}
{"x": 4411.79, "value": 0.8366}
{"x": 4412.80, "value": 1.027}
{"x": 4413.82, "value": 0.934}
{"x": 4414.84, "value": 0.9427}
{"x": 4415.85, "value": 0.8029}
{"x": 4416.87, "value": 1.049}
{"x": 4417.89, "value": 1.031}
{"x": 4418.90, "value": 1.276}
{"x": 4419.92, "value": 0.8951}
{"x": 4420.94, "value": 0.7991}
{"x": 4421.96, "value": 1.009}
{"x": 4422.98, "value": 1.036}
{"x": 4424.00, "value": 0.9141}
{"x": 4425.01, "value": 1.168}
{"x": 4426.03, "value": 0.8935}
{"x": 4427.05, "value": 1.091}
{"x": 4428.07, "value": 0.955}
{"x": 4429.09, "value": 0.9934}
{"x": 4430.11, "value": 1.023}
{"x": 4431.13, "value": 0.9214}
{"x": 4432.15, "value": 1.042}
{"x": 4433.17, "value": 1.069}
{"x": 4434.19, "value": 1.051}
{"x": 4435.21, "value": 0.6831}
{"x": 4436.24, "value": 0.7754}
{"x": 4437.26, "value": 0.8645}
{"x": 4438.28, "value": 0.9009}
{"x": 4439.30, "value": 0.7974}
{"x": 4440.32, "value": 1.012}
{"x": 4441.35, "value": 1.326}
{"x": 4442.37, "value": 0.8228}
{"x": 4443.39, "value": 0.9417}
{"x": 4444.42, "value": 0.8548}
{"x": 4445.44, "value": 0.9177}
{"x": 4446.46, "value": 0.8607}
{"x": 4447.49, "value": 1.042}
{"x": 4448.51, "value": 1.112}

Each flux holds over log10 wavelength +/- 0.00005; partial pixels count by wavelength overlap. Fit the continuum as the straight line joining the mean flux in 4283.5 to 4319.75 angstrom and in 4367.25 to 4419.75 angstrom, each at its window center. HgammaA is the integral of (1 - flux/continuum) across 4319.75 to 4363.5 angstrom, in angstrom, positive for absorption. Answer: 1.3 angstrom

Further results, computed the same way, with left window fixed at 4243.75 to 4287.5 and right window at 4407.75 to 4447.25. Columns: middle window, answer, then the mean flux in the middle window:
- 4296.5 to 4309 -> 1.7 angstrom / 0.748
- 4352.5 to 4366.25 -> -0.4 angstrom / 0.935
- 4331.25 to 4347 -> 3.2 angstrom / 0.716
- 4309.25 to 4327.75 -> 0.2 angstrom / 0.87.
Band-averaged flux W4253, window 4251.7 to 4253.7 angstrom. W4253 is 0.822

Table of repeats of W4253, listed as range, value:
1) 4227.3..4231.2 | 0.821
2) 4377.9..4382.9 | 0.898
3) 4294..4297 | 0.804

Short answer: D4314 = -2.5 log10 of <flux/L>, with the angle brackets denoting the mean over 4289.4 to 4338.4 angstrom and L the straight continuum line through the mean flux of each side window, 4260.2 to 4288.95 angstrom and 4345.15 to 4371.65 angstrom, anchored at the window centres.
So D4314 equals 0.09 mag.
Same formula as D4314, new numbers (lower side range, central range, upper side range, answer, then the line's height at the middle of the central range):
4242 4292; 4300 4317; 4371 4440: 0.11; 0.859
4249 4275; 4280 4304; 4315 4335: 0.14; 0.87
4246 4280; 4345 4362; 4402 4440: 0.04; 0.912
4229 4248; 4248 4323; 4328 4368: 0.02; 0.84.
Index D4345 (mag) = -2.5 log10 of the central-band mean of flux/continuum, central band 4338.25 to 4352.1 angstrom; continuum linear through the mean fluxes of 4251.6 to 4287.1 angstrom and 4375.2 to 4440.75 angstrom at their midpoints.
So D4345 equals 0.28 mag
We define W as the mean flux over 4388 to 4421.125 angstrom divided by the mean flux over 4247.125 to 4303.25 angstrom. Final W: 1.1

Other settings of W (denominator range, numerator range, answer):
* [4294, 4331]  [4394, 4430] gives 1.17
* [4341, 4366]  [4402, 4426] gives 1.16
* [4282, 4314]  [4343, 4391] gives 1.16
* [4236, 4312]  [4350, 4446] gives 1.14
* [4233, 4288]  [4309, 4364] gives 0.98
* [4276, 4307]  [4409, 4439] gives 1.24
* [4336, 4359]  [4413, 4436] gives 1.28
